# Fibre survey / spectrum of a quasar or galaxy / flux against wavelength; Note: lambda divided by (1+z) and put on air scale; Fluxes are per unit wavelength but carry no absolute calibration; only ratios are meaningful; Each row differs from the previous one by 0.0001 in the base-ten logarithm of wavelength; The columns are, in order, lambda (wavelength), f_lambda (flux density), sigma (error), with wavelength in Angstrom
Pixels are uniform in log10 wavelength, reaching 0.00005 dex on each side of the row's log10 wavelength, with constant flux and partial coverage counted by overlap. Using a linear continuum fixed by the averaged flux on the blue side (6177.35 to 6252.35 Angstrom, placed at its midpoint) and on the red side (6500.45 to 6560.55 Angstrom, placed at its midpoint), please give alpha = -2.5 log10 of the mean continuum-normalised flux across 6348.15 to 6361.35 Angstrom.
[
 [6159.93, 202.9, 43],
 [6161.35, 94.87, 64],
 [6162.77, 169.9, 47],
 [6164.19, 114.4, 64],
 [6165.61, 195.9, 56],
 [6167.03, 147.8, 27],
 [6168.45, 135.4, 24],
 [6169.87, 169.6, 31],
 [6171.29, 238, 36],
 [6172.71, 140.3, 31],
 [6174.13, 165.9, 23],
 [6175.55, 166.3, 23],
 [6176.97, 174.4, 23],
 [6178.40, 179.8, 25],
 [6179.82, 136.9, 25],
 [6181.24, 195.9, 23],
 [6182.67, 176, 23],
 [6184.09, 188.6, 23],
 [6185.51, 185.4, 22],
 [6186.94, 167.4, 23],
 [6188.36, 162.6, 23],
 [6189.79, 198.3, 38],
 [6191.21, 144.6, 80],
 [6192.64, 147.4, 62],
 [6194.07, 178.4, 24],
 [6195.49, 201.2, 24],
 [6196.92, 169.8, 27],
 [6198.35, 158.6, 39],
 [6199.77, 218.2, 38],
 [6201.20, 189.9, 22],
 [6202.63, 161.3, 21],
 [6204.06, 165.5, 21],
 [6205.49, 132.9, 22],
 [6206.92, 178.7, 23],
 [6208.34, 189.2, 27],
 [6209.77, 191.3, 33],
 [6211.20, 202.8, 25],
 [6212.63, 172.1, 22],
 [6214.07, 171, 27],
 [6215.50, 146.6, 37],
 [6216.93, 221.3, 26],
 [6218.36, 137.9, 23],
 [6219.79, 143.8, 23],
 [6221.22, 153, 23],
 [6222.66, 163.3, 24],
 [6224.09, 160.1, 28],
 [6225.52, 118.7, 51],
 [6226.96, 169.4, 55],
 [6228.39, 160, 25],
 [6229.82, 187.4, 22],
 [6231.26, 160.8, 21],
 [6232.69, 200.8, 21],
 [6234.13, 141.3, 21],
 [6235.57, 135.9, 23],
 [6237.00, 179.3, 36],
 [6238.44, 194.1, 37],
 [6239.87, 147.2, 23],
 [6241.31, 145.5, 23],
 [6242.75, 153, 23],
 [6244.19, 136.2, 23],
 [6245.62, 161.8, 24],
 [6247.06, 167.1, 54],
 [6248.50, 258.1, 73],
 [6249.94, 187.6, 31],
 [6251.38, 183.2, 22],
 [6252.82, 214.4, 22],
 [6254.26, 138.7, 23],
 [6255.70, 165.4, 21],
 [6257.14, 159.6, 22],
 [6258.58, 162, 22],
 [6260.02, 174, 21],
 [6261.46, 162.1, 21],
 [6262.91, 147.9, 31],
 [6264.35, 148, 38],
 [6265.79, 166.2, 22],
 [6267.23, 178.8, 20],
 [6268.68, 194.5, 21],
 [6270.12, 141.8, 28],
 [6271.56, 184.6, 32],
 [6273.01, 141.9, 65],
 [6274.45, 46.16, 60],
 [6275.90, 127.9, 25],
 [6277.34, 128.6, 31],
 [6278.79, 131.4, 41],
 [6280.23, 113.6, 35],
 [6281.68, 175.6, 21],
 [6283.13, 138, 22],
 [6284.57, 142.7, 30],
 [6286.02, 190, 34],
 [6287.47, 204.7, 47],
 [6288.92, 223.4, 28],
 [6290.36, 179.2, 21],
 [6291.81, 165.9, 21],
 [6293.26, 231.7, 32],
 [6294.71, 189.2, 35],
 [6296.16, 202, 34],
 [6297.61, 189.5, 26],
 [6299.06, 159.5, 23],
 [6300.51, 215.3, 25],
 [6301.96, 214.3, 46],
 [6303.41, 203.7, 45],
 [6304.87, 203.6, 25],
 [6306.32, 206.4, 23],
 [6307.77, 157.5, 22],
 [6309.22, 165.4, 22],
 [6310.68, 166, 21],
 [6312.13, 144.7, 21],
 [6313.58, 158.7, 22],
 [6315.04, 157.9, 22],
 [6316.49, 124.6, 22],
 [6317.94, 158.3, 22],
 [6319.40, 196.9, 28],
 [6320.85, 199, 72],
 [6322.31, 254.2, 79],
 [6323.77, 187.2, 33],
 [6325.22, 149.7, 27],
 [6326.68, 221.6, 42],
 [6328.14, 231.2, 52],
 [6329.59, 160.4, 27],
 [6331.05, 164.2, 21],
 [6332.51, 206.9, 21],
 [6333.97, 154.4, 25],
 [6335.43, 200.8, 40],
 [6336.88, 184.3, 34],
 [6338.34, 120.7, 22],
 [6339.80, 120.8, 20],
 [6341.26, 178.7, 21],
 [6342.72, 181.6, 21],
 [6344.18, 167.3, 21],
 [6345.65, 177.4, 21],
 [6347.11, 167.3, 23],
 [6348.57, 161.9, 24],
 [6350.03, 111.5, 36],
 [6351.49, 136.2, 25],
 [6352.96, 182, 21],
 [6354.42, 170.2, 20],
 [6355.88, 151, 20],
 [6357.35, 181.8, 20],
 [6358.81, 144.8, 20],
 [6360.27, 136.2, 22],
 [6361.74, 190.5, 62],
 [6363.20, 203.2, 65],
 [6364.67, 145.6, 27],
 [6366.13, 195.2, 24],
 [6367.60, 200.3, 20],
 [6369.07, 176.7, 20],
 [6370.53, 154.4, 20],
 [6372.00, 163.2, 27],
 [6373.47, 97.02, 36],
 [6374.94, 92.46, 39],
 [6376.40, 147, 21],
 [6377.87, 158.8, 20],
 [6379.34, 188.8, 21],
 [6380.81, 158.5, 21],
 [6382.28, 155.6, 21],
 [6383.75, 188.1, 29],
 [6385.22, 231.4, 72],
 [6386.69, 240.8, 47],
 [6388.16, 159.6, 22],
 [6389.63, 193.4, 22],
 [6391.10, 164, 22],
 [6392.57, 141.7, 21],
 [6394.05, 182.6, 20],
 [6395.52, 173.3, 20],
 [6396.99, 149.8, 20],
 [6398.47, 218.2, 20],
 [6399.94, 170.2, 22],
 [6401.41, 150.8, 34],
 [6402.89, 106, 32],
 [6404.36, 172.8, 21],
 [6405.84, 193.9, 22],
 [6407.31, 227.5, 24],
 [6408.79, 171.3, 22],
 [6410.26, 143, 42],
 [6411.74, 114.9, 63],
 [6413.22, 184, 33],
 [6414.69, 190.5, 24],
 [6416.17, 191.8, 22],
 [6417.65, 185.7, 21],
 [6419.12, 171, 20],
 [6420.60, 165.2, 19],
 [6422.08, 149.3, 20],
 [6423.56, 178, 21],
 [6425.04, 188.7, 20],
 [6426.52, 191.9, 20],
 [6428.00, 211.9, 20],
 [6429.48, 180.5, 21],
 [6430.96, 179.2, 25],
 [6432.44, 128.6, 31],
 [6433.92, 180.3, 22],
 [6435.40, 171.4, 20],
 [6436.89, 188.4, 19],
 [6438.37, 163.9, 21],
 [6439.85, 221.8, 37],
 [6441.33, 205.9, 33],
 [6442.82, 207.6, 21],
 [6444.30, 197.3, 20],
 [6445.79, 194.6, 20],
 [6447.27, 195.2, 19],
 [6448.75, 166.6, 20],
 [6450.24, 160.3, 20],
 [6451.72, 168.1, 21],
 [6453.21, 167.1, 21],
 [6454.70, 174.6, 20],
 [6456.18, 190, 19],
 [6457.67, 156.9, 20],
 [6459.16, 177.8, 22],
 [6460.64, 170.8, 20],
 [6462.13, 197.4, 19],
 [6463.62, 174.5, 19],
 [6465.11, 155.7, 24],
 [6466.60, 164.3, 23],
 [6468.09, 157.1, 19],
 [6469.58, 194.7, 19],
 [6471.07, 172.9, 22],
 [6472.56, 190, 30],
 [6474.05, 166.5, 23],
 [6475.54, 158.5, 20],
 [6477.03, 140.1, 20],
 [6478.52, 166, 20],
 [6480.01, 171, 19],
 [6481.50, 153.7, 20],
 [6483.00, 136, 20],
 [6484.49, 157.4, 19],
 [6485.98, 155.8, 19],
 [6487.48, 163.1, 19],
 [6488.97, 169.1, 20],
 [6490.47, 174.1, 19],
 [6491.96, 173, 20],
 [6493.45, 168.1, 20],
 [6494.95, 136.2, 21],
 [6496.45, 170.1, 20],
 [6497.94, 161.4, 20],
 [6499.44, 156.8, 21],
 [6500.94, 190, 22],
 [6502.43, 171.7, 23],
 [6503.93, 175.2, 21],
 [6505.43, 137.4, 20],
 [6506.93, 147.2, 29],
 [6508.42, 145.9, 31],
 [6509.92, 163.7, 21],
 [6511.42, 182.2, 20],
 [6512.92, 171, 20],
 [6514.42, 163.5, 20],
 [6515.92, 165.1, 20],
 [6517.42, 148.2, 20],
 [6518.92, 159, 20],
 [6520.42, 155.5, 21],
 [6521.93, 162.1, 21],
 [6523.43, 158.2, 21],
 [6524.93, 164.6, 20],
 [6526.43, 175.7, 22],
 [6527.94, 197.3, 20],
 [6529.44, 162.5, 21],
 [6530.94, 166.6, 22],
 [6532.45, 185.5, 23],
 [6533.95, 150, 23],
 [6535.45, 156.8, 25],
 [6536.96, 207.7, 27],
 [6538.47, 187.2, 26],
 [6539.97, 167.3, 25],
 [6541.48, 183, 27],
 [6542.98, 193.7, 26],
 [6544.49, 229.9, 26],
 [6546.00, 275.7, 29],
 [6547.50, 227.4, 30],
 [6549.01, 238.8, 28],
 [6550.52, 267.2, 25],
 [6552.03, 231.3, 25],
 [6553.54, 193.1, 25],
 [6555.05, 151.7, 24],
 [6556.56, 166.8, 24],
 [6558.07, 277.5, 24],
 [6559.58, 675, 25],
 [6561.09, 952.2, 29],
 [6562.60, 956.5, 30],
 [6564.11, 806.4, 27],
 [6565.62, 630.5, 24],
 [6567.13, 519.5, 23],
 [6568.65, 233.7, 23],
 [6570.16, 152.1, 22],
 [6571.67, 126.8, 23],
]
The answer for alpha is 0.19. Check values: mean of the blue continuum 171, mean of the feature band 154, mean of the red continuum 199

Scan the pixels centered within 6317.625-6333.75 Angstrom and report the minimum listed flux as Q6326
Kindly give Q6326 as 149.7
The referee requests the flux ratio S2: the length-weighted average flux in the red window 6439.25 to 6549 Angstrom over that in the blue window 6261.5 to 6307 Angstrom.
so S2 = 1.02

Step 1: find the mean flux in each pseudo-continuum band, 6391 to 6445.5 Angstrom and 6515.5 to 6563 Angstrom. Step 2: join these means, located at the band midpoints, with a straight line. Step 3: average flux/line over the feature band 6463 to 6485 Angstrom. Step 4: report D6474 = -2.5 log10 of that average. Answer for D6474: 0.27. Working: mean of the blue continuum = 176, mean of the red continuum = 248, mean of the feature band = 164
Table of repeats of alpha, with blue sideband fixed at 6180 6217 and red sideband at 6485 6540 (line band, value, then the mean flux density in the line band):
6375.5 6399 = -0.04 mag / 177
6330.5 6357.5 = 0.05 mag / 164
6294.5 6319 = -0.03 mag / 177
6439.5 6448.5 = -0.19 mag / 201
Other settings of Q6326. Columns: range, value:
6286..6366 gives 111.5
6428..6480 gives 128.6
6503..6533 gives 137.4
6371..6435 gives 92.46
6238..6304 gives 46.16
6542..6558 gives 151.7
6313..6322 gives 124.6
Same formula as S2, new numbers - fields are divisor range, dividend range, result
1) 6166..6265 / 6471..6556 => 1.03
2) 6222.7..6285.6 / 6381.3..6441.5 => 1.11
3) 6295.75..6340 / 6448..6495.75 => 0.92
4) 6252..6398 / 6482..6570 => 1.41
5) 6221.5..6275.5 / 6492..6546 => 1.05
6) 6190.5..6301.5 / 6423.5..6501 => 1.03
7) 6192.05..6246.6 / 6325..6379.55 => 0.99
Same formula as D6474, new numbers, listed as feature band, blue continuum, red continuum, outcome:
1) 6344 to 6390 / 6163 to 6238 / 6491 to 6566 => 0.23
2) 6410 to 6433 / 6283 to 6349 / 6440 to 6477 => 0.03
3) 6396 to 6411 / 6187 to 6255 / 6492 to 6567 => 0.25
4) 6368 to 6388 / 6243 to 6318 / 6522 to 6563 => 0.22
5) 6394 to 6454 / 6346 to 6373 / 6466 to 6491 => -0.08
